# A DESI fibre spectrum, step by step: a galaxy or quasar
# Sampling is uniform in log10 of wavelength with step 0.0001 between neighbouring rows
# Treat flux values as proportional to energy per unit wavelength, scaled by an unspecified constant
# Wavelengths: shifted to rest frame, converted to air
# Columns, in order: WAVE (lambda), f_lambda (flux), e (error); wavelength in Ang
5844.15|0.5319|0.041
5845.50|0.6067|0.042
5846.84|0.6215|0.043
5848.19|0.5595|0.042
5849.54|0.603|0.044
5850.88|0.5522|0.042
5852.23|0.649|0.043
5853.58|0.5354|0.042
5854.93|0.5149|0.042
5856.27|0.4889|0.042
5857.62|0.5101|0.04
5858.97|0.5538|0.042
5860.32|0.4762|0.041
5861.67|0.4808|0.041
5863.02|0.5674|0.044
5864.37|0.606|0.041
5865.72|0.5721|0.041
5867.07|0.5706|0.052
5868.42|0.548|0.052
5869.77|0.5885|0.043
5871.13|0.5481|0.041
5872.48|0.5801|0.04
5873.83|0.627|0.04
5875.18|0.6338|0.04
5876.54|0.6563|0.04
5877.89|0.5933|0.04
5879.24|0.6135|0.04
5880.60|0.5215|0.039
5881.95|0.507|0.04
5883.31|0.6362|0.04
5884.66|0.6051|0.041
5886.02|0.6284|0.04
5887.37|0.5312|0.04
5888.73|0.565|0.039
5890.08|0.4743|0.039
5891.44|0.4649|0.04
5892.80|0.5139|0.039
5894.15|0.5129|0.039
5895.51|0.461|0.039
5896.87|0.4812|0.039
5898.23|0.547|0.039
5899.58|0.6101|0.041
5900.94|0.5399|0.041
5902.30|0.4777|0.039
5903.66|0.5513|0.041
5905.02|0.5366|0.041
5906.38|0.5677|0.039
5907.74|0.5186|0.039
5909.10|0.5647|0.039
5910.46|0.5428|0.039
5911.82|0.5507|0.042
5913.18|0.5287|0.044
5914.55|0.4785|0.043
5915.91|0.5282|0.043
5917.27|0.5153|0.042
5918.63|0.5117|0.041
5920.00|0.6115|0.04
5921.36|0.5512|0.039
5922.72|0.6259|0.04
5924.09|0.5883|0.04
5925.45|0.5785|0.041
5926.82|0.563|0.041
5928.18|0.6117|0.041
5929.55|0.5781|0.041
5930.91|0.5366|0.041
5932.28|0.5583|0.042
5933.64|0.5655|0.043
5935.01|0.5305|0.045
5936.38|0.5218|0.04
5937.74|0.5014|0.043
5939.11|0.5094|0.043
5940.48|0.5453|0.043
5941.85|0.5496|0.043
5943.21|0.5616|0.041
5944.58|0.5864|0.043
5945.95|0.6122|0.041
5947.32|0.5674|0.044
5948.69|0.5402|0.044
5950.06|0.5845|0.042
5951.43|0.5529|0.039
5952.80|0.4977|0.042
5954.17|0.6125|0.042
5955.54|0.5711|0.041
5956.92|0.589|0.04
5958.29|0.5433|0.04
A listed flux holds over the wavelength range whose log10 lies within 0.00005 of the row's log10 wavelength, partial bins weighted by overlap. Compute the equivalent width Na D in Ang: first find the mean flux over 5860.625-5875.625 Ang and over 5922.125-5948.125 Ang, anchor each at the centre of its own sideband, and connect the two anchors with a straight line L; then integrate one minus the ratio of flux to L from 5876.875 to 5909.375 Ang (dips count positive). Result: 1.4 Ang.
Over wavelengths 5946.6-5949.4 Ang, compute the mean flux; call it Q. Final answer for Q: 0.555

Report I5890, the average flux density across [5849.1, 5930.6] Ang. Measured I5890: 0.554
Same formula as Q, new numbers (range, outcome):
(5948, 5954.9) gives 0.558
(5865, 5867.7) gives 0.572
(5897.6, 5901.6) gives 0.567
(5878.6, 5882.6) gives 0.547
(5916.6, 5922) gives 0.547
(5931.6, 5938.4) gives 0.536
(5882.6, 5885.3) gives 0.62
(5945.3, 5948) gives 0.589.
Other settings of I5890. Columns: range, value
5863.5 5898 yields 0.561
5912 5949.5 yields 0.554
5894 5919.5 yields 0.528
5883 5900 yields 0.538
